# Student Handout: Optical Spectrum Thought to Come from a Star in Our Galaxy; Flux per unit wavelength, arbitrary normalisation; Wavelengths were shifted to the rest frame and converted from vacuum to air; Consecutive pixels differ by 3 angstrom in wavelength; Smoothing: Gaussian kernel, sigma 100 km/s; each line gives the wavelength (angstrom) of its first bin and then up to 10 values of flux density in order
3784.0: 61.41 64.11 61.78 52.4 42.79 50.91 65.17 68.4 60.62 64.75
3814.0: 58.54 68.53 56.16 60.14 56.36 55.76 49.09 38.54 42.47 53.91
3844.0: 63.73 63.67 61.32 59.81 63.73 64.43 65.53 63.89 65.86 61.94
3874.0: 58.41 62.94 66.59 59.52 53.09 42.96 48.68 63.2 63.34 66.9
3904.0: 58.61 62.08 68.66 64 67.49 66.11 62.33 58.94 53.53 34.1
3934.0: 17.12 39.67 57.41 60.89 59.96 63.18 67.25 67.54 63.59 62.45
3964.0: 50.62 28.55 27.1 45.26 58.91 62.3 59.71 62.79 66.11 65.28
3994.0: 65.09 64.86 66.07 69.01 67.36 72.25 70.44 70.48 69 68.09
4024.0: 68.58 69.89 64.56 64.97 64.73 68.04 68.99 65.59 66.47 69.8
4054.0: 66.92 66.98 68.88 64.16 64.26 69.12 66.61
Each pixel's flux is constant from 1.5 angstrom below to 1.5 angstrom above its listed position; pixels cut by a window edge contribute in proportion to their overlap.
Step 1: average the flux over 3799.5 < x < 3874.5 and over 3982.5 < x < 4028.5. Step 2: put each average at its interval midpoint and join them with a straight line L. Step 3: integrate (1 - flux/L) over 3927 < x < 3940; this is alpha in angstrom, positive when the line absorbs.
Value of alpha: 5.3 angstrom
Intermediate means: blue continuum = 59.5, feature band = 37.9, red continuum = 67.5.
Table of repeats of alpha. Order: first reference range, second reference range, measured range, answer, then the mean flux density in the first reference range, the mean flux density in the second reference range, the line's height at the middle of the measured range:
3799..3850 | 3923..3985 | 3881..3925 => -5.0 angstrom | 57.8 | 52.3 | 54.4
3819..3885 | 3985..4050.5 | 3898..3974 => 9.4 angstrom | 58.8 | 67.4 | 63.1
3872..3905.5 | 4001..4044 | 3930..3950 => 4.8 angstrom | 58.6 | 68.3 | 62.3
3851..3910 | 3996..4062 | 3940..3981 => 5.8 angstrom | 60.8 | 67.8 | 64.6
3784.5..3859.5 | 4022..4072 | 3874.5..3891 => 0.9 angstrom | 57.8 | 67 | 60.3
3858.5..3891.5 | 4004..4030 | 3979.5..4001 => 1.1 angstrom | 60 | 69.2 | 67.5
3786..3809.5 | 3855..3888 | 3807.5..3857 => 2.1 angstrom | 58.1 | 62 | 60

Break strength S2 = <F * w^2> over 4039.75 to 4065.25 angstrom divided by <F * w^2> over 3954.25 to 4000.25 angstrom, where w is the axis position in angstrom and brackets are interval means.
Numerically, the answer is 1.2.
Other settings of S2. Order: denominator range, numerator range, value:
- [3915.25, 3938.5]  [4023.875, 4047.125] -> 1.43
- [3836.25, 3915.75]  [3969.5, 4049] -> 1.14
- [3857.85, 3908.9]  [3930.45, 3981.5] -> 0.88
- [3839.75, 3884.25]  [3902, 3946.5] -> 0.92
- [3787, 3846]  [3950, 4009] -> 1.14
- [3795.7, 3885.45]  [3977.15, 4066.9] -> 1.23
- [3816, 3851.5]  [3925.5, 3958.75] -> 1.01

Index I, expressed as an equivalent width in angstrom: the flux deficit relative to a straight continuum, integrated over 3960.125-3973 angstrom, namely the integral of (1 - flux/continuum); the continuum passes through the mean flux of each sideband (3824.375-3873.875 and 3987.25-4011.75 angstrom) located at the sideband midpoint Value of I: 4.7 angstrom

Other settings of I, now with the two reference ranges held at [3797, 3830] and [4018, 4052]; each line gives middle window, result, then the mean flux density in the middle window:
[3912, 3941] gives 5.47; 51.8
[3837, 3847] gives 0.94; 55.5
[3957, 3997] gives 6.12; 55.5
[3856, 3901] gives 1.40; 60.4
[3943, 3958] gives 0.14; 64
